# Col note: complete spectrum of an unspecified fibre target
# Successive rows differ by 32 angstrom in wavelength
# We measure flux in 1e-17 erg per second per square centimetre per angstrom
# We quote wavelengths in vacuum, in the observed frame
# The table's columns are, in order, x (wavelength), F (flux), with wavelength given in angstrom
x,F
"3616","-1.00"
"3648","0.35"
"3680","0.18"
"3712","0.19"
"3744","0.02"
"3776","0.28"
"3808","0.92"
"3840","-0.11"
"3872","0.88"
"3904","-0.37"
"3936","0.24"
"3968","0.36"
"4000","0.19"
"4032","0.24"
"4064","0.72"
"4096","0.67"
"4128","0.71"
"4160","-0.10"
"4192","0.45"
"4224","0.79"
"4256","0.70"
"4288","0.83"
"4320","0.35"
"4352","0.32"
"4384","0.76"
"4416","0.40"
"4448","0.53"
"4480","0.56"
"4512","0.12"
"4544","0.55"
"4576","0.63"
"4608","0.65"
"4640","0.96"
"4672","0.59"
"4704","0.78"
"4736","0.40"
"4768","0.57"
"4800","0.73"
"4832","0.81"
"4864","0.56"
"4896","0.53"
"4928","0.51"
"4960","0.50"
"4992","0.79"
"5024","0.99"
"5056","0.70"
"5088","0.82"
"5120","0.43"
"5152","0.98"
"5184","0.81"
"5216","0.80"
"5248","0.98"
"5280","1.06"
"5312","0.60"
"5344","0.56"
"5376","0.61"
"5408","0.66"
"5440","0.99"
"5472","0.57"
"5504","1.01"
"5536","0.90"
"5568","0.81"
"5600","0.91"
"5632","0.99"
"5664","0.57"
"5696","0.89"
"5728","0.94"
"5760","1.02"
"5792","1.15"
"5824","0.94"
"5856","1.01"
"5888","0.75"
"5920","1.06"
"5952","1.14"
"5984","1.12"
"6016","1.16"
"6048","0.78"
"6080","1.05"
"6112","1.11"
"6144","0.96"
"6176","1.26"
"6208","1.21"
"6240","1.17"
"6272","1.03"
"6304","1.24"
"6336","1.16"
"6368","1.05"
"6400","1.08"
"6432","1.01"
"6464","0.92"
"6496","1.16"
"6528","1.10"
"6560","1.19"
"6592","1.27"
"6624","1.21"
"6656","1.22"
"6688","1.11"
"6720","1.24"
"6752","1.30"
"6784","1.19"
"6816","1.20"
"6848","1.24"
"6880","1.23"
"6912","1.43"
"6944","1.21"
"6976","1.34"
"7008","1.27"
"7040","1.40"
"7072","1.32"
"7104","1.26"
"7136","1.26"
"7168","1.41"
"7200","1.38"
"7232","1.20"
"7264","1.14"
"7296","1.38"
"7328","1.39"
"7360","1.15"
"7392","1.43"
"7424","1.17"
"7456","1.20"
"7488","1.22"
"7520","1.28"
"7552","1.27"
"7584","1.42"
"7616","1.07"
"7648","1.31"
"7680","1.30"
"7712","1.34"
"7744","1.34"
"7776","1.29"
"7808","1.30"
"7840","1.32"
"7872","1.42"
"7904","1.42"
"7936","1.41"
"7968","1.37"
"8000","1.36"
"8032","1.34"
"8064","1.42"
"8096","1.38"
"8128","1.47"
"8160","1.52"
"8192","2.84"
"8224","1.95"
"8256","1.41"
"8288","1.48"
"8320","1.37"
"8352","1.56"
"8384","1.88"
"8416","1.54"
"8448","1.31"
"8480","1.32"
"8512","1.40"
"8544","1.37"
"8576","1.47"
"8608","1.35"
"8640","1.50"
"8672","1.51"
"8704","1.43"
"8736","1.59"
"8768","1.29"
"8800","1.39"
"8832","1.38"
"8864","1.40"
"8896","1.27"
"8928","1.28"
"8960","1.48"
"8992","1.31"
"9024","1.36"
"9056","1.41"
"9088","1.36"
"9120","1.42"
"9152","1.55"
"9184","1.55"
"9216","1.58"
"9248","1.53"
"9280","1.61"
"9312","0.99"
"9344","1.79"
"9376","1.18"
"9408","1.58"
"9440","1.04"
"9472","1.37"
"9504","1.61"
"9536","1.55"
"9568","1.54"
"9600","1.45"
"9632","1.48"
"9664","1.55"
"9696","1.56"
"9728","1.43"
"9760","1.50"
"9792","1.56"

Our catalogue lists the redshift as 0.248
